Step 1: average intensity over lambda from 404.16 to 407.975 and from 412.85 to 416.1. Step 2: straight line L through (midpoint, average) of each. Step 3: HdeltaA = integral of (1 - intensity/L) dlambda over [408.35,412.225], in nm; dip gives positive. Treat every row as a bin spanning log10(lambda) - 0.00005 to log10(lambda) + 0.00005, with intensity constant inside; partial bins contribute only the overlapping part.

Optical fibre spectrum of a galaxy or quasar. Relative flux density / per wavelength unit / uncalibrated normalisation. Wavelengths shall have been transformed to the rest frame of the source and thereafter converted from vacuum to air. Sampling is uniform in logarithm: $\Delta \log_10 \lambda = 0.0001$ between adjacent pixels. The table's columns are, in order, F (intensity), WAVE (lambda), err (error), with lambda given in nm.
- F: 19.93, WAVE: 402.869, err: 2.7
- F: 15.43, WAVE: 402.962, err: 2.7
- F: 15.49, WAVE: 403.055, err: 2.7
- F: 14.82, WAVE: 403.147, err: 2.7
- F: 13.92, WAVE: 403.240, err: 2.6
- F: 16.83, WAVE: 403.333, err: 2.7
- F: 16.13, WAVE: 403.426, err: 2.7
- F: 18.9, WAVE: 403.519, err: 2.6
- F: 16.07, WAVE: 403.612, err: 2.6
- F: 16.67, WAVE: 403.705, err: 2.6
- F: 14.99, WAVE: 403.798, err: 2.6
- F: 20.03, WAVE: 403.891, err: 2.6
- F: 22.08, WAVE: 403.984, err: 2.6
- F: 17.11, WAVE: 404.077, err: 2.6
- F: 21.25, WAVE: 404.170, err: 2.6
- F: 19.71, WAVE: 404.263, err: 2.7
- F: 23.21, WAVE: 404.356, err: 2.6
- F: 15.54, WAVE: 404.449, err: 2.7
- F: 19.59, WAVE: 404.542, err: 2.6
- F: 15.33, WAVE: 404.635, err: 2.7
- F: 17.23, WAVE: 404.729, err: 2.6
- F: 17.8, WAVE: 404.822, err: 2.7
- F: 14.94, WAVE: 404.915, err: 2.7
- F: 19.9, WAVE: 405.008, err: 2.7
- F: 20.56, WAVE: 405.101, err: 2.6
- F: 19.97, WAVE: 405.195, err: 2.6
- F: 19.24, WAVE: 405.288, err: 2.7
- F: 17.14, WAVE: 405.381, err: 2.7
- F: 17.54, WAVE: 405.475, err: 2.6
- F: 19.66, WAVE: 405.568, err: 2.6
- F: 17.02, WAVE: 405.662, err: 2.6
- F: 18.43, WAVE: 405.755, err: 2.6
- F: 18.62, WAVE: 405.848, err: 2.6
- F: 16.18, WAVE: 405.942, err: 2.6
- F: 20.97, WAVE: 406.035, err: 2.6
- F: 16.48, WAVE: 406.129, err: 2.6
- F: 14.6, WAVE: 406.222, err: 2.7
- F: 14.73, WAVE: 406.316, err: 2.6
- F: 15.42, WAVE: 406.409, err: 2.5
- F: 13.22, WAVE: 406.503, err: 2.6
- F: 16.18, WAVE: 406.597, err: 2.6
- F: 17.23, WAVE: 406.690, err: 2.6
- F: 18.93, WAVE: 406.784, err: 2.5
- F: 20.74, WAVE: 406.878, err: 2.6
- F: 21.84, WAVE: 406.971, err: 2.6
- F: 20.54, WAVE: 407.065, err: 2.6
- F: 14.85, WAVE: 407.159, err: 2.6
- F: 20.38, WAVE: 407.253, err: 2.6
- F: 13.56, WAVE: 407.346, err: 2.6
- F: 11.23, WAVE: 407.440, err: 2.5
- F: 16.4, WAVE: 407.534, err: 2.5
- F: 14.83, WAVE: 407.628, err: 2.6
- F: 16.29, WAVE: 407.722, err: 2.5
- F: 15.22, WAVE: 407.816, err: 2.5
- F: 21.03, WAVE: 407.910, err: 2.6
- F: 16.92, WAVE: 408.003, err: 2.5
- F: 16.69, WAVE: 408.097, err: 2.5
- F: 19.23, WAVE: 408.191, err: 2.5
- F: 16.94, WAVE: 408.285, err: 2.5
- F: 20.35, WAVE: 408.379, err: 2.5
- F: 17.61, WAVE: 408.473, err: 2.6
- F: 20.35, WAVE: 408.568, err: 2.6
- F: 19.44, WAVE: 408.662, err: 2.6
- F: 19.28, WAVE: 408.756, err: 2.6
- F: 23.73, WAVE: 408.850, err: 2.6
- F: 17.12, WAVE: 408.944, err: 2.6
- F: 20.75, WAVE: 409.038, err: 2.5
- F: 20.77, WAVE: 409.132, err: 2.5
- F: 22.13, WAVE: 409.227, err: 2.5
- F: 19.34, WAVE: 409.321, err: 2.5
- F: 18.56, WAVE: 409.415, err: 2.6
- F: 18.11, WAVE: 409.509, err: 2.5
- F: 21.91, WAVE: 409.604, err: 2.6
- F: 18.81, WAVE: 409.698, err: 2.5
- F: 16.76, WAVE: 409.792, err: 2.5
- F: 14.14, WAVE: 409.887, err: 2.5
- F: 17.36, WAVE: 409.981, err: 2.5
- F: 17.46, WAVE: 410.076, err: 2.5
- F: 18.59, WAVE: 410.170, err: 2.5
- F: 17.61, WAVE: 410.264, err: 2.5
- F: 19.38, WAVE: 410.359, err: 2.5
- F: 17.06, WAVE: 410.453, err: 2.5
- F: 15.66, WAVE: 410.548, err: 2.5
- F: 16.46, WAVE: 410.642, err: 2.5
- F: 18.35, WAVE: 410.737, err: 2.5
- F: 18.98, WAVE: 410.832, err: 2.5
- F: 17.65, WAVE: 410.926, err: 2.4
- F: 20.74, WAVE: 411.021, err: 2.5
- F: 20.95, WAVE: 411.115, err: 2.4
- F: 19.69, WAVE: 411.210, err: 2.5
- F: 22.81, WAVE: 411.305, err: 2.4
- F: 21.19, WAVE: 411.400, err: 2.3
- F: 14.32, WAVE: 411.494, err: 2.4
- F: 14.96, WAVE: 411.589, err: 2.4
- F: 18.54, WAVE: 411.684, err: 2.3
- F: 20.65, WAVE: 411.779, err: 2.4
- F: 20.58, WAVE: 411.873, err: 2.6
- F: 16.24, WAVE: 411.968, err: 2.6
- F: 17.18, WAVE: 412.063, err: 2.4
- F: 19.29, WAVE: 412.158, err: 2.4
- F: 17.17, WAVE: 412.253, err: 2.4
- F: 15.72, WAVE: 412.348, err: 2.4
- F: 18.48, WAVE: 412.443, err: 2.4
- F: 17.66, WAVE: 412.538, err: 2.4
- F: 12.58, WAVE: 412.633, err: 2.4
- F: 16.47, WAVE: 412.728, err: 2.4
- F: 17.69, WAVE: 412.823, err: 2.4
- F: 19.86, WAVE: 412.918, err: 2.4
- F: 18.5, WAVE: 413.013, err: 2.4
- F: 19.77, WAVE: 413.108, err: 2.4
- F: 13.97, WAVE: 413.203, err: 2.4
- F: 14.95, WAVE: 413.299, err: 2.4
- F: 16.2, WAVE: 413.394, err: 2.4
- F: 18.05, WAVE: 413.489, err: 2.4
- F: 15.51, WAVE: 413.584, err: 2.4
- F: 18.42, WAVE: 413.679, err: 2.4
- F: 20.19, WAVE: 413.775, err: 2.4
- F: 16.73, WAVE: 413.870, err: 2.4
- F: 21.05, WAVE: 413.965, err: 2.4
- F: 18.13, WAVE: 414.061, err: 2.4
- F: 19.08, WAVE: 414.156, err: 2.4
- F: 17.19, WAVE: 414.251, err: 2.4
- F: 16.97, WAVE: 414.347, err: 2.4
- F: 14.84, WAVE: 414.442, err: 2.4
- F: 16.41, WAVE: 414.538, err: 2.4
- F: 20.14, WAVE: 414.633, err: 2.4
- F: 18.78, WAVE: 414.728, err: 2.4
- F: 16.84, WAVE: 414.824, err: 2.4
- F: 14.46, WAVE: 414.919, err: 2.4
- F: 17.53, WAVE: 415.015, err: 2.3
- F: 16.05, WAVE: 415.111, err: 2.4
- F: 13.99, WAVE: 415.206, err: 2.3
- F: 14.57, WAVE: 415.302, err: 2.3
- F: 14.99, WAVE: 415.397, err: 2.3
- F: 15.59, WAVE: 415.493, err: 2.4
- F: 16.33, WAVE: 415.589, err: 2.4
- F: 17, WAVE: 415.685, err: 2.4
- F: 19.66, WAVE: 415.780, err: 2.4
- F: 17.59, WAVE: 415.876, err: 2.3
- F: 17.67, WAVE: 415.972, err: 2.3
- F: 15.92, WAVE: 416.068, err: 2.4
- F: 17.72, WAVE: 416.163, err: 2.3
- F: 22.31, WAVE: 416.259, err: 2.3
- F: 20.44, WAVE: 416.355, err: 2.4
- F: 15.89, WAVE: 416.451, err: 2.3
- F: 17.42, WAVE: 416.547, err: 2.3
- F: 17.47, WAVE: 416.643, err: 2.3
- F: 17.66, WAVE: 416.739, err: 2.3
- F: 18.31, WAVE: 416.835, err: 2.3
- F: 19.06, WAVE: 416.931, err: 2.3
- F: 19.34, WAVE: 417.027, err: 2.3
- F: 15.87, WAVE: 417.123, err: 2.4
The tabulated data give -0.31 nm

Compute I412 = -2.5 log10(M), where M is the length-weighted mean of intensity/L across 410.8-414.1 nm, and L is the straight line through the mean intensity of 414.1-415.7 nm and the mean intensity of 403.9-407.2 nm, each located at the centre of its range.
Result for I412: -0.07 mag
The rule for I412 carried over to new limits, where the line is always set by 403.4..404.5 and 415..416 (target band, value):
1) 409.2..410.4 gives -0.06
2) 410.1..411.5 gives -0.09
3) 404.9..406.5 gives 0.03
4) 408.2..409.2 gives -0.12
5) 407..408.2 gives 0.07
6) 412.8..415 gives -0.05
